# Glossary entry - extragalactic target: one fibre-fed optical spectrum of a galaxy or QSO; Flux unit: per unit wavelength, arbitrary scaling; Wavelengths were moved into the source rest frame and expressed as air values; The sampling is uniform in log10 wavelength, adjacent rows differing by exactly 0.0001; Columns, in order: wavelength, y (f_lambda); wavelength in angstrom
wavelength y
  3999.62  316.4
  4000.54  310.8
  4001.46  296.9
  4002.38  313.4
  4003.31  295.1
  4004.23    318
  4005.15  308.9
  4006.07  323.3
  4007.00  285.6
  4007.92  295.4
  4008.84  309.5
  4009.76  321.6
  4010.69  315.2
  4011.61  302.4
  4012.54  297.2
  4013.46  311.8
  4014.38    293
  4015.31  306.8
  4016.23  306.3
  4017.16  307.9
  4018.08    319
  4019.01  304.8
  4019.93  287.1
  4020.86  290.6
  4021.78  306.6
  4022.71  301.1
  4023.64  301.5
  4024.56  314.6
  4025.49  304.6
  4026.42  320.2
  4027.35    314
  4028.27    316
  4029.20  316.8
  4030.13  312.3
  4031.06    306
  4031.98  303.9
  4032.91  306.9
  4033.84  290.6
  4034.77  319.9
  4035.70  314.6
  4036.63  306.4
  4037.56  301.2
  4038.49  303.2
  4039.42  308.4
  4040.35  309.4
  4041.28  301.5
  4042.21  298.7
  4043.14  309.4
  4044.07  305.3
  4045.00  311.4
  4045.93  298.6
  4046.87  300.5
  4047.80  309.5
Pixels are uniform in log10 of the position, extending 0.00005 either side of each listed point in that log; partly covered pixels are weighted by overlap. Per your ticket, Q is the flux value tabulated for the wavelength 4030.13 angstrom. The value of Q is 312.3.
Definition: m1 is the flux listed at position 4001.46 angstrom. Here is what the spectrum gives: 296.9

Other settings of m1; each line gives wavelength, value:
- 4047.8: 309.5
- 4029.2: 316.8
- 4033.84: 290.6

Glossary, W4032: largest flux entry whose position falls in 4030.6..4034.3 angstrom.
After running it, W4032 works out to 306.9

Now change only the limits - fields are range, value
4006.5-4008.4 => 295.4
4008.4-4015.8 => 321.6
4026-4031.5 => 320.2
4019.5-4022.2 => 306.6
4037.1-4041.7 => 309.4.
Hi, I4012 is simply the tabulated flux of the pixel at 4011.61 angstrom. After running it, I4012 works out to 302.4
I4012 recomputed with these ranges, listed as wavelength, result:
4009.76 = 321.6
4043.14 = 309.4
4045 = 311.4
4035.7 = 314.6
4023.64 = 301.5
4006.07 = 323.3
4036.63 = 306.4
